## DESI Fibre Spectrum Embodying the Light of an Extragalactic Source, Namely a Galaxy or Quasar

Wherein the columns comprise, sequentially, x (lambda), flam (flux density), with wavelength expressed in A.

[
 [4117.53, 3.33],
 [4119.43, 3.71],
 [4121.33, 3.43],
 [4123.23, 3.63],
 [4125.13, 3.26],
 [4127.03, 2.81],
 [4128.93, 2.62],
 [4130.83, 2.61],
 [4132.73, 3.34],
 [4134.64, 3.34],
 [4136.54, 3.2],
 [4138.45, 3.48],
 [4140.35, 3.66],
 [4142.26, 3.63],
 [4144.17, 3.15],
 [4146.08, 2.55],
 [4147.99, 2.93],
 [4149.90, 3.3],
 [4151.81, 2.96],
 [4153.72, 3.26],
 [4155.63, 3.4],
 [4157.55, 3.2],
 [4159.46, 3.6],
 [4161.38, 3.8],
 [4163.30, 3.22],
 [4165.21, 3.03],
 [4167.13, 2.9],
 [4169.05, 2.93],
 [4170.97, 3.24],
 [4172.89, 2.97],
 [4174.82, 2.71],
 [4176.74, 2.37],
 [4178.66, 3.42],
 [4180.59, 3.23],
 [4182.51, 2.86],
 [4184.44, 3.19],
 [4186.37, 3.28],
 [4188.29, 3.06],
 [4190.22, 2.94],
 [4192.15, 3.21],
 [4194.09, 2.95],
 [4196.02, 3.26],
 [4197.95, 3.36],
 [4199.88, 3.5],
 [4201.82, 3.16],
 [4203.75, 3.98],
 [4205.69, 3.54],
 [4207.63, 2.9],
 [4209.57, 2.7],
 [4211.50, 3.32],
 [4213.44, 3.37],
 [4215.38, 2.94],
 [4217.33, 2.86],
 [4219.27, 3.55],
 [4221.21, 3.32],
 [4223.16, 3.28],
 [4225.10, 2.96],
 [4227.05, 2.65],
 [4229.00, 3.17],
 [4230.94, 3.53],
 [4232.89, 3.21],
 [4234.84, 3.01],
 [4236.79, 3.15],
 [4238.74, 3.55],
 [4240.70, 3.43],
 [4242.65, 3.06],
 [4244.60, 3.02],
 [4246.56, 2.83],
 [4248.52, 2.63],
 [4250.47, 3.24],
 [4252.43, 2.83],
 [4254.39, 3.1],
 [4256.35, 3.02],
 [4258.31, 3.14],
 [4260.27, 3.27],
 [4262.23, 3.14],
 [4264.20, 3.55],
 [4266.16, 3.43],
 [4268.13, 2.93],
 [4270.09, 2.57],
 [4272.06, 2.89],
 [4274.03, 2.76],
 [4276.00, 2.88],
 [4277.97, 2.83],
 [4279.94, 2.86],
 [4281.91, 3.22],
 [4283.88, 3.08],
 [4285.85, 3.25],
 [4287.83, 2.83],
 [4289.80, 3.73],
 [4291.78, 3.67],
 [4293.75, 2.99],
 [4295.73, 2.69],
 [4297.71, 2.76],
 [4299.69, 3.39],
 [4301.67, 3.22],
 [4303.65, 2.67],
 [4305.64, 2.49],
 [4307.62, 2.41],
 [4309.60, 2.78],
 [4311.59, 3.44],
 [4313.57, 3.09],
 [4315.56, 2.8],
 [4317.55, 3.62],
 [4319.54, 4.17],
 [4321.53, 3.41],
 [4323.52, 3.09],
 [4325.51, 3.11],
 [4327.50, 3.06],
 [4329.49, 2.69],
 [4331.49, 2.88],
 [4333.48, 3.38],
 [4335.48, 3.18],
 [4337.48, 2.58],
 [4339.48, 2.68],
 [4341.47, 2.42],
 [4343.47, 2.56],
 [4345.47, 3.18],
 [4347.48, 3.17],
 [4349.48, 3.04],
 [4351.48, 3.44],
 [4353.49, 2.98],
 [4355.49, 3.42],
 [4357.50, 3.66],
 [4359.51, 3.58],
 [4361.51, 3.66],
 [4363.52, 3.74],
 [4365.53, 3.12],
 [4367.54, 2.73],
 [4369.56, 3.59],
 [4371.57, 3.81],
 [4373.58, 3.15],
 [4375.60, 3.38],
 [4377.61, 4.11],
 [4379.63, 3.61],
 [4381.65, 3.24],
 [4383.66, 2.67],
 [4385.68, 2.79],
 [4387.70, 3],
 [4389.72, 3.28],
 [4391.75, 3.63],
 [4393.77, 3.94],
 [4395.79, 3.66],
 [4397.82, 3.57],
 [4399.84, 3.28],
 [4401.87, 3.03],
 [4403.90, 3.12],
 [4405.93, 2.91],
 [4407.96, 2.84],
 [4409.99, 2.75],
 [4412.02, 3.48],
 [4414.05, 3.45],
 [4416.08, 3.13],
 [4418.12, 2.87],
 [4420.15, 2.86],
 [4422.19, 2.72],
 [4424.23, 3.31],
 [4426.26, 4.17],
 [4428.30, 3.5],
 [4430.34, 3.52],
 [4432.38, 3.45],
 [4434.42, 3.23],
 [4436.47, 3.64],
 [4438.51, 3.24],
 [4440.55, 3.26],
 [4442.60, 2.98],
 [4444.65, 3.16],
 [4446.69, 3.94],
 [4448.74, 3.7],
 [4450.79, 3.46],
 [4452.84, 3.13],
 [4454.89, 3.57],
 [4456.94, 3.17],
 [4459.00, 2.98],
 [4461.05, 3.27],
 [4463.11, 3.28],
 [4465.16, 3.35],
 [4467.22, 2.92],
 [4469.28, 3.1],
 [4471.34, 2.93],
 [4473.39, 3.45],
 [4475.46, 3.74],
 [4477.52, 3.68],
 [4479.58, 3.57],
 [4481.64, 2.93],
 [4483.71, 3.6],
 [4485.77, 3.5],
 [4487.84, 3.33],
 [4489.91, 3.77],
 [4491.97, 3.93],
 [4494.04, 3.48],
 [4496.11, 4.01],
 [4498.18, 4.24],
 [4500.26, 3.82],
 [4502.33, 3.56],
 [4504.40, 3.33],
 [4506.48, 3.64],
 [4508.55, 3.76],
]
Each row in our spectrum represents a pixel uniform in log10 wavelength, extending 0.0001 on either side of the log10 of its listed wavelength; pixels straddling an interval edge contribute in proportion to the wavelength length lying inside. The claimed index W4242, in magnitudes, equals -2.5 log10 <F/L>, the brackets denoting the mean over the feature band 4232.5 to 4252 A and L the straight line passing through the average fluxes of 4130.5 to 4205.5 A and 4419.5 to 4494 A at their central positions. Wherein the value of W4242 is 0.05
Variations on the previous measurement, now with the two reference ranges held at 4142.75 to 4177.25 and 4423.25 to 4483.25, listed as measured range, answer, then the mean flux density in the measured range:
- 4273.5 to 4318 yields 0.07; 3.02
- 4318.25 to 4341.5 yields 0.06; 3.09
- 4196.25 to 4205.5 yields -0.11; 3.49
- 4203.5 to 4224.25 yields -0.03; 3.22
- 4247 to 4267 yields 0.02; 3.13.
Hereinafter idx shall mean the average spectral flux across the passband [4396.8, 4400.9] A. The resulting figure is 3.42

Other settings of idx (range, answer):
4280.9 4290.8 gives 3.22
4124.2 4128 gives 3.03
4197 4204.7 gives 3.5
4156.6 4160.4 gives 3.4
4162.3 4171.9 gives 3.07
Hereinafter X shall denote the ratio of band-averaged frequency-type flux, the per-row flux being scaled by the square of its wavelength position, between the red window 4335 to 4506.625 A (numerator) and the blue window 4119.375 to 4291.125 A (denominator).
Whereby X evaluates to 1.17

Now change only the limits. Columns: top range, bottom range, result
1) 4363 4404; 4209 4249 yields 1.15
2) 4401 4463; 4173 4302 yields 1.15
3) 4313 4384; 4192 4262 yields 1.08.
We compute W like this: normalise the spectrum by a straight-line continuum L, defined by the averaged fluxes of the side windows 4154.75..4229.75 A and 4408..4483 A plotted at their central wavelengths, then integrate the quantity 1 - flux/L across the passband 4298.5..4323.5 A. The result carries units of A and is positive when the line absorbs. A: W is 0.8 A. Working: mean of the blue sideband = 3.16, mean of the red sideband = 3.3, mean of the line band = 3.12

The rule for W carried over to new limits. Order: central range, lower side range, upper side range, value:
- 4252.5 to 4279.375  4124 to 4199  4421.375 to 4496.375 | 1.7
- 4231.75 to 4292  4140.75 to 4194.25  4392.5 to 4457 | 1.9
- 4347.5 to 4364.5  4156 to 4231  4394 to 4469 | -0.9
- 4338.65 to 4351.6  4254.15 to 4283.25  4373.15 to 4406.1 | 1.3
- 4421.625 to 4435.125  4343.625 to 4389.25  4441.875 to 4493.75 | -0.4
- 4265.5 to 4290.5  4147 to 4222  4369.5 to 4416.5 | 1.7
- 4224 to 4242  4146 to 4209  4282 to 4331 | -0.3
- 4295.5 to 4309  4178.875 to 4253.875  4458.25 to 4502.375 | 1.9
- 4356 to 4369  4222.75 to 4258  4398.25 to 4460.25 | -0.9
